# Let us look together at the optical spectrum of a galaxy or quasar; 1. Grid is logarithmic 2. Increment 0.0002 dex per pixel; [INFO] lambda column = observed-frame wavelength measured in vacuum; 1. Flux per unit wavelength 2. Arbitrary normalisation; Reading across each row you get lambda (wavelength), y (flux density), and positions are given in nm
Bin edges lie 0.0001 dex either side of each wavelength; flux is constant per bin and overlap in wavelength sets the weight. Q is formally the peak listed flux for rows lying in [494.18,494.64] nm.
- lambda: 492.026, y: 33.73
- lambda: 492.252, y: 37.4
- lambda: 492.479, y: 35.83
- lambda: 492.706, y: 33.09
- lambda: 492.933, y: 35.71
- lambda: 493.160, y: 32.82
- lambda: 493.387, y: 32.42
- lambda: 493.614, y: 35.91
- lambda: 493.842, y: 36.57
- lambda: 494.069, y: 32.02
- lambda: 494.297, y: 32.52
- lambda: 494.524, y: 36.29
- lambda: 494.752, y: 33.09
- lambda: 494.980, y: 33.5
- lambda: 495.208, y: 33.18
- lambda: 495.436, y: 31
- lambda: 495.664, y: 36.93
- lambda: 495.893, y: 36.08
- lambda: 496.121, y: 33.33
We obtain 36.29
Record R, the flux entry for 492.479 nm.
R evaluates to 35.83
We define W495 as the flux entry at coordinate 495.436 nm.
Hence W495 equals 31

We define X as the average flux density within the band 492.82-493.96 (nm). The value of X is 34.7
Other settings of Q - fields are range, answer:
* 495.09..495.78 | 36.93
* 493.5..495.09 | 36.57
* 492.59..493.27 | 35.71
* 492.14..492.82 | 37.4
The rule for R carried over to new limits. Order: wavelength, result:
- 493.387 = 32.42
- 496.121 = 33.33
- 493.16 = 32.82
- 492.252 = 37.4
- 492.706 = 33.09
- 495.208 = 33.18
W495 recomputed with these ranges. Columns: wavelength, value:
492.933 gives 35.71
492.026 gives 33.73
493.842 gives 36.57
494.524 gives 36.29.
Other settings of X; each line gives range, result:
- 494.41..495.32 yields 34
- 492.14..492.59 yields 36.6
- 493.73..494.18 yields 34.3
